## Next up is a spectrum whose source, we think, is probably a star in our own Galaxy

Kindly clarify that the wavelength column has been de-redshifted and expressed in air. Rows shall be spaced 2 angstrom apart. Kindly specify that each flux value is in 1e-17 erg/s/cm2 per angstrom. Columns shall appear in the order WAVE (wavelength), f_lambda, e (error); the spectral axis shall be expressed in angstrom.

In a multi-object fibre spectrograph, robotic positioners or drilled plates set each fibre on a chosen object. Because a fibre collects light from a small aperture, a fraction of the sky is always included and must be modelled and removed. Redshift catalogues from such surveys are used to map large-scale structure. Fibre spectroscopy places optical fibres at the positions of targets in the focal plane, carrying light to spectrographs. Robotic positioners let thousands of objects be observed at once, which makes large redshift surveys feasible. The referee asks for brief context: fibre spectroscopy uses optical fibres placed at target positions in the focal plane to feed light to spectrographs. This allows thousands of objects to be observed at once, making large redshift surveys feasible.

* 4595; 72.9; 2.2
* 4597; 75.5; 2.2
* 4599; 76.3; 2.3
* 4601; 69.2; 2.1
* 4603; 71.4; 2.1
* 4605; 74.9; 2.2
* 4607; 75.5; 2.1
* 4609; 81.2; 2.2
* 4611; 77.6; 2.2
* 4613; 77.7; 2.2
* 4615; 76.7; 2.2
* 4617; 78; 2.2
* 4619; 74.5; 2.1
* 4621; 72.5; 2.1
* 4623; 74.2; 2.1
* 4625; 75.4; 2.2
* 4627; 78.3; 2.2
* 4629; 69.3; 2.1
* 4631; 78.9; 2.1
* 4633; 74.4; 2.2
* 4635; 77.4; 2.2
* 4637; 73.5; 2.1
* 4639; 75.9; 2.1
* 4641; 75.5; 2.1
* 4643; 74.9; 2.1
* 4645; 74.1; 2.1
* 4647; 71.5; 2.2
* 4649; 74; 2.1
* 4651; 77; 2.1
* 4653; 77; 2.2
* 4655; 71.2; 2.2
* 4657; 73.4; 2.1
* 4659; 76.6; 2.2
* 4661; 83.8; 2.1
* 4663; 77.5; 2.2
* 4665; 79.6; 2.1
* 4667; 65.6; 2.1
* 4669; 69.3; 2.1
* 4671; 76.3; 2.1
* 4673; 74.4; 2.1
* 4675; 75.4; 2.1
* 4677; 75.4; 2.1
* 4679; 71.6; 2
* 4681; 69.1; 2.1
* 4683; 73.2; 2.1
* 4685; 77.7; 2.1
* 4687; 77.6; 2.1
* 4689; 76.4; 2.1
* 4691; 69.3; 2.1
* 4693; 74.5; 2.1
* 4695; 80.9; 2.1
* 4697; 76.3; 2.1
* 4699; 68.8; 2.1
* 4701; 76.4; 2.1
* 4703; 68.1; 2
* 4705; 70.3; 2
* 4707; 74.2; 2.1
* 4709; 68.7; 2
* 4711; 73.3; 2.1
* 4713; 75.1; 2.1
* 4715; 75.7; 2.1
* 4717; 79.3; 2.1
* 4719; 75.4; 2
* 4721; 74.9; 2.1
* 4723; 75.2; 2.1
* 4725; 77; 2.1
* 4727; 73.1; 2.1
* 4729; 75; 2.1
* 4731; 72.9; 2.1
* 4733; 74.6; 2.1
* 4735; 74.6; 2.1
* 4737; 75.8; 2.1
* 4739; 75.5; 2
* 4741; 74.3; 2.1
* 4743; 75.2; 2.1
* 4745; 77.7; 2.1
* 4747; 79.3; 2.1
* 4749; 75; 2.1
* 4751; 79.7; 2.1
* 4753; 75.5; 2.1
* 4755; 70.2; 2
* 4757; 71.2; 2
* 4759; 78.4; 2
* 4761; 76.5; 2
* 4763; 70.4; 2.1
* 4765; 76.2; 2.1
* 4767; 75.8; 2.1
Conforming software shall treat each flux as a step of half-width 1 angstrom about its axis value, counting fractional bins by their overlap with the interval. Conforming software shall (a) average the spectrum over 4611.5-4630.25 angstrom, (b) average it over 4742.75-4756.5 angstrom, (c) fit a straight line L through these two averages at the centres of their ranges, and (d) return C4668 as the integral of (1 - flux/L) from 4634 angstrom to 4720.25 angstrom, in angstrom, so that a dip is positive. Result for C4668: 1.3 angstrom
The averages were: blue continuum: 75.3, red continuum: 76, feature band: 74.4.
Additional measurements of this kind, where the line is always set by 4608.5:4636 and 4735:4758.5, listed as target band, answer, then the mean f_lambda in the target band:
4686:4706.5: 0.5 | 73.9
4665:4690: 0.7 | 73.7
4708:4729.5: 0.2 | 74.8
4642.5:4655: 0.2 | 74.5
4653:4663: -0.1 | 76.5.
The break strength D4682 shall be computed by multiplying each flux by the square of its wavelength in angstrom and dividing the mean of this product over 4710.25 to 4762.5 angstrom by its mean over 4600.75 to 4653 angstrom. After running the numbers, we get 1.05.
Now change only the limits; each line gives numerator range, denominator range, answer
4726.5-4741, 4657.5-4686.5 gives 1.02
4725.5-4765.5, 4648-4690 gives 1.04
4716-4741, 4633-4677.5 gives 1.04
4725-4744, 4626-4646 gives 1.04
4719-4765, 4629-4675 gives 1.04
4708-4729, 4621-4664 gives 1.03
